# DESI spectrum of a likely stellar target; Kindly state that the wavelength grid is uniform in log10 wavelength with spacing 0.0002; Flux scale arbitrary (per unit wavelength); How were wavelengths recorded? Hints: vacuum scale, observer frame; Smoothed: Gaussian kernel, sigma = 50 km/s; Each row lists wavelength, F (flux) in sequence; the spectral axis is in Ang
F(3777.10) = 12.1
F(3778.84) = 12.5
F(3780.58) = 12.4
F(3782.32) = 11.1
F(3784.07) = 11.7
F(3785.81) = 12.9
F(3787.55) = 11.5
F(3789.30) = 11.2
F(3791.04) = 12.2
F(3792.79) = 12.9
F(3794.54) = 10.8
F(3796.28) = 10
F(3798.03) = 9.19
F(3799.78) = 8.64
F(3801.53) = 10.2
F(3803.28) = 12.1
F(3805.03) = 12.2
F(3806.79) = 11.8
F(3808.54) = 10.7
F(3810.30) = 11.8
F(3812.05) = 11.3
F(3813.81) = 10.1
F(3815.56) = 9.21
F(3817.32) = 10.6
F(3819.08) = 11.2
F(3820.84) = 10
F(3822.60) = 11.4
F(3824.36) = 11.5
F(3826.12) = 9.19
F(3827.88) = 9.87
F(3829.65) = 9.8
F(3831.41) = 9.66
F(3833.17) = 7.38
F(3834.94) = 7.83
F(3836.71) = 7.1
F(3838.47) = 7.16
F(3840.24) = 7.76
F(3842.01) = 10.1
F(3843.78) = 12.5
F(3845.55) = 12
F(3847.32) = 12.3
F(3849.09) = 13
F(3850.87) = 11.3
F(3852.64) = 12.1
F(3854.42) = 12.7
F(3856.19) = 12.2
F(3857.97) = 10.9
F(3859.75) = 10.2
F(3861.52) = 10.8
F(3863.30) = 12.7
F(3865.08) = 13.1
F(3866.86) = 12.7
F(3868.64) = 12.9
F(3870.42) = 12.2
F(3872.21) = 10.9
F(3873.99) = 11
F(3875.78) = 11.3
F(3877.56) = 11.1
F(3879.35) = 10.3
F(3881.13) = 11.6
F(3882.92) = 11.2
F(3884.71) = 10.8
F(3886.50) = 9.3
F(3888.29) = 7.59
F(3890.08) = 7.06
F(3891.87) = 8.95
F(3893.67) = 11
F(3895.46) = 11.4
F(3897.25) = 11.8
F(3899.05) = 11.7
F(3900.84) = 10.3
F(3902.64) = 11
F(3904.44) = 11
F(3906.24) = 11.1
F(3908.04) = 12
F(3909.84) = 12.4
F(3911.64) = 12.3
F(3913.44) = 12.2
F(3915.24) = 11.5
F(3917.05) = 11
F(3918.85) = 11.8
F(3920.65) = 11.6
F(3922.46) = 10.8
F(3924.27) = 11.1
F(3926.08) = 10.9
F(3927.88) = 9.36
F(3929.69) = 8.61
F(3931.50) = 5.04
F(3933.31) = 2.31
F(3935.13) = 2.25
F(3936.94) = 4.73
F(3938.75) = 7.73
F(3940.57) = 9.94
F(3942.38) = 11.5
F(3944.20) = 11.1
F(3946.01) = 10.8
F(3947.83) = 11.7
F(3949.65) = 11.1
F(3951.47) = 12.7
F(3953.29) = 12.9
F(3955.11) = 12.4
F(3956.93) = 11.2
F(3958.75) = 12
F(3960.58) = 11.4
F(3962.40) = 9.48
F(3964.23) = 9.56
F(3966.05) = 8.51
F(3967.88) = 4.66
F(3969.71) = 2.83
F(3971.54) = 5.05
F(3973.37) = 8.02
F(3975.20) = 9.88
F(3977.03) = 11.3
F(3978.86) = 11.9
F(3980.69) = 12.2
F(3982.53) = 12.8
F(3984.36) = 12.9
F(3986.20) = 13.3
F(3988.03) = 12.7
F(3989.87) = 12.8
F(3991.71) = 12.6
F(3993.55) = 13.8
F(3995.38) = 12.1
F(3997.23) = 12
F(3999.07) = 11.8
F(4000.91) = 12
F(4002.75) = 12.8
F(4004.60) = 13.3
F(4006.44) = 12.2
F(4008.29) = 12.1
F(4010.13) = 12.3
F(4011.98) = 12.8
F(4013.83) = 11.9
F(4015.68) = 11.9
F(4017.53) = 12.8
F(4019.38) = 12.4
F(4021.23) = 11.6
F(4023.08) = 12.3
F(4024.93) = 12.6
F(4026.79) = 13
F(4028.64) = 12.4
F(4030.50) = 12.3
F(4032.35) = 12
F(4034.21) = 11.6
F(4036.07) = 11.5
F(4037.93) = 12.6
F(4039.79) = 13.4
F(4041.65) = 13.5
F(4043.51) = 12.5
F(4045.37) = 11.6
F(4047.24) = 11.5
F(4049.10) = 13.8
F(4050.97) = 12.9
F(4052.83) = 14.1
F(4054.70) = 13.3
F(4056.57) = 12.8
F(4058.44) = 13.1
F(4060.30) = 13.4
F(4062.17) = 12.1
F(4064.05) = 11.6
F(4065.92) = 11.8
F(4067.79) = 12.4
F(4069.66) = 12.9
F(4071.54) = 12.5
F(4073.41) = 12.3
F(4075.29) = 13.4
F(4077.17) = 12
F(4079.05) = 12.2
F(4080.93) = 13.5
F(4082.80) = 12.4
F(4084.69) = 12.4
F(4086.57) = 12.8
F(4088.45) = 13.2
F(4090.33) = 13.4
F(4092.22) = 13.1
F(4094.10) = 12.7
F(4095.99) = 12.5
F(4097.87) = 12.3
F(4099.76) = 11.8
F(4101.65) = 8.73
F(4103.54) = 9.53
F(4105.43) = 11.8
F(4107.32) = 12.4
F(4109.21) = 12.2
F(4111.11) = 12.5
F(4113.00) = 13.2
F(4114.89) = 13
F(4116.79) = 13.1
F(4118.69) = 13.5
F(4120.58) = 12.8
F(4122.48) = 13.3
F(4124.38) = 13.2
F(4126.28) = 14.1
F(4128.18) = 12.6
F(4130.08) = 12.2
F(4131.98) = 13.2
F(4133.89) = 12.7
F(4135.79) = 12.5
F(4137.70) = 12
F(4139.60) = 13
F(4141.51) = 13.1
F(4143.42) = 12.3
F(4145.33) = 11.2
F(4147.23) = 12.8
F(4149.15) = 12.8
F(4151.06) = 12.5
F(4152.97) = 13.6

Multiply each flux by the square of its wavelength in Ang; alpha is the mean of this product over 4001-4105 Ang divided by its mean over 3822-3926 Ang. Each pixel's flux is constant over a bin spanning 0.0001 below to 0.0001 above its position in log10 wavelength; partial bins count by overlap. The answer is 1.25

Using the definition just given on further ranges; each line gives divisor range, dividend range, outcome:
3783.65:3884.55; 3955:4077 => 1.19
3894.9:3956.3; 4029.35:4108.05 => 1.30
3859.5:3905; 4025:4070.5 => 1.25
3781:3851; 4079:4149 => 1.38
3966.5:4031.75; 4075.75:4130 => 1.14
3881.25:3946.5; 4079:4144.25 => 1.40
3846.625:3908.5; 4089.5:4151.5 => 1.26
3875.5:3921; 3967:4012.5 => 1.08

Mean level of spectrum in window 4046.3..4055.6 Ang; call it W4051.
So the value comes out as 13.1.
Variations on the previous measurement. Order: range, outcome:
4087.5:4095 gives 13.1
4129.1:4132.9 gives 12.7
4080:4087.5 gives 12.8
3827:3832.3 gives 9.78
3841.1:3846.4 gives 11.5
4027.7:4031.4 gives 12.4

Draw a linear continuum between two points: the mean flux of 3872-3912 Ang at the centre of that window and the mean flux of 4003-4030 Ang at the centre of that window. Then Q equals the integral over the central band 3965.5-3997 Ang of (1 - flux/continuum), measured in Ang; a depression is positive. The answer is 3.9 Ang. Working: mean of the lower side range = 10.7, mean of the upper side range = 12.4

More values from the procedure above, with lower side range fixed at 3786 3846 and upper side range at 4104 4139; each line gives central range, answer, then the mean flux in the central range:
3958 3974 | 5.0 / 7.9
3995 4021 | -1.0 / 12.3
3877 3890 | 1.0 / 10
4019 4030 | -0.4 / 12.4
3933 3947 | 4.4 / 7.79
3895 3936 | 3.6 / 10.1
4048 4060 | -1.1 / 13.3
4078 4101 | -0.3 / 12.6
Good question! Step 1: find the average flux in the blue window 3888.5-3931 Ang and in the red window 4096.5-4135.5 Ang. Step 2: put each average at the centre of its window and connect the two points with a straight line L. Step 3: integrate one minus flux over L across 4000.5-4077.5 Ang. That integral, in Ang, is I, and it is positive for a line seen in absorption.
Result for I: -4.6 Ang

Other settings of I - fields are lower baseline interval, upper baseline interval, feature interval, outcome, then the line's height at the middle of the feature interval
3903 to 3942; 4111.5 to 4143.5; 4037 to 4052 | -1.5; 11.6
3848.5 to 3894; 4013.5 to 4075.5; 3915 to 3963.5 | 7.5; 11.7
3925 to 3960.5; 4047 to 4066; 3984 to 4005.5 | -3.3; 11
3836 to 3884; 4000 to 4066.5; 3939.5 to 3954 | 0.6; 11.9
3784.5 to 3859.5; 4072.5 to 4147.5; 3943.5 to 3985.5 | 4.7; 11.6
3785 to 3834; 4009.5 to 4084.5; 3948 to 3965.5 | 0.7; 11.8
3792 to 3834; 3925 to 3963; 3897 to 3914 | -3.1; 9.79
